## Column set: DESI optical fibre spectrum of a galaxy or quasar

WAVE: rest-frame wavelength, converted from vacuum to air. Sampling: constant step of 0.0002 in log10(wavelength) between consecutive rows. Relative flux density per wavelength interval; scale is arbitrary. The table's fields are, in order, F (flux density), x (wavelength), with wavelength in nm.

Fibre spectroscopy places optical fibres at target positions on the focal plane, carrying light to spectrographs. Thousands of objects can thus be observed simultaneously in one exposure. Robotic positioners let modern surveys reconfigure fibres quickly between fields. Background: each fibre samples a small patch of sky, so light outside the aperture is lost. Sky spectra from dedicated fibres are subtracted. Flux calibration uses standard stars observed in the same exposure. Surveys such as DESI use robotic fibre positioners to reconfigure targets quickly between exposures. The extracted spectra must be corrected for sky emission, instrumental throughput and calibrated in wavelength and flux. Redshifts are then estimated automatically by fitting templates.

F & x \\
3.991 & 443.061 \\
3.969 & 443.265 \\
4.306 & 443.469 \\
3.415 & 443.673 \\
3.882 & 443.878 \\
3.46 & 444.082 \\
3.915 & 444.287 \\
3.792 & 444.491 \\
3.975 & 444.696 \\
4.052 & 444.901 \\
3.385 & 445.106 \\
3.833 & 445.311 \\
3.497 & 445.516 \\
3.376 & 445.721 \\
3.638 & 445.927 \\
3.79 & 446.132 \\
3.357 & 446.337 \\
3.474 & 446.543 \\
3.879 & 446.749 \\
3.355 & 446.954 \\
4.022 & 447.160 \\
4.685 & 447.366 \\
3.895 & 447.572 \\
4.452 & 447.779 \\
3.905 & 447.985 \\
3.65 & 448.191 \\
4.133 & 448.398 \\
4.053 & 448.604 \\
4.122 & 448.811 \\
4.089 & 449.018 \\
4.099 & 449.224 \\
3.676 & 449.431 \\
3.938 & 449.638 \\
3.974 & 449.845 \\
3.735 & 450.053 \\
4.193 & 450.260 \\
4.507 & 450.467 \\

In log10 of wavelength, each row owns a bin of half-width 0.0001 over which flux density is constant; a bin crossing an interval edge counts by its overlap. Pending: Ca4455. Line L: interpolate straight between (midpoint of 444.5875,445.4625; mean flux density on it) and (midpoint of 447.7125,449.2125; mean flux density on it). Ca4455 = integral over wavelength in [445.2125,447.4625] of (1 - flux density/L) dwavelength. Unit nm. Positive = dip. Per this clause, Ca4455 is 0.10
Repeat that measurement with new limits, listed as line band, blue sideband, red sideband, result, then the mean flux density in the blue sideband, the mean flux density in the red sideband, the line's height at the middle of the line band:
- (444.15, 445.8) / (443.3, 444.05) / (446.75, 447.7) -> 0.07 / 3.84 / 3.99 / 3.89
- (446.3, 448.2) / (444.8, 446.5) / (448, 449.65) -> -0.05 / 3.61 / 3.97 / 3.79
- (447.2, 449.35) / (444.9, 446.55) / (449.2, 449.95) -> -0.18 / 3.58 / 3.9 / 3.79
